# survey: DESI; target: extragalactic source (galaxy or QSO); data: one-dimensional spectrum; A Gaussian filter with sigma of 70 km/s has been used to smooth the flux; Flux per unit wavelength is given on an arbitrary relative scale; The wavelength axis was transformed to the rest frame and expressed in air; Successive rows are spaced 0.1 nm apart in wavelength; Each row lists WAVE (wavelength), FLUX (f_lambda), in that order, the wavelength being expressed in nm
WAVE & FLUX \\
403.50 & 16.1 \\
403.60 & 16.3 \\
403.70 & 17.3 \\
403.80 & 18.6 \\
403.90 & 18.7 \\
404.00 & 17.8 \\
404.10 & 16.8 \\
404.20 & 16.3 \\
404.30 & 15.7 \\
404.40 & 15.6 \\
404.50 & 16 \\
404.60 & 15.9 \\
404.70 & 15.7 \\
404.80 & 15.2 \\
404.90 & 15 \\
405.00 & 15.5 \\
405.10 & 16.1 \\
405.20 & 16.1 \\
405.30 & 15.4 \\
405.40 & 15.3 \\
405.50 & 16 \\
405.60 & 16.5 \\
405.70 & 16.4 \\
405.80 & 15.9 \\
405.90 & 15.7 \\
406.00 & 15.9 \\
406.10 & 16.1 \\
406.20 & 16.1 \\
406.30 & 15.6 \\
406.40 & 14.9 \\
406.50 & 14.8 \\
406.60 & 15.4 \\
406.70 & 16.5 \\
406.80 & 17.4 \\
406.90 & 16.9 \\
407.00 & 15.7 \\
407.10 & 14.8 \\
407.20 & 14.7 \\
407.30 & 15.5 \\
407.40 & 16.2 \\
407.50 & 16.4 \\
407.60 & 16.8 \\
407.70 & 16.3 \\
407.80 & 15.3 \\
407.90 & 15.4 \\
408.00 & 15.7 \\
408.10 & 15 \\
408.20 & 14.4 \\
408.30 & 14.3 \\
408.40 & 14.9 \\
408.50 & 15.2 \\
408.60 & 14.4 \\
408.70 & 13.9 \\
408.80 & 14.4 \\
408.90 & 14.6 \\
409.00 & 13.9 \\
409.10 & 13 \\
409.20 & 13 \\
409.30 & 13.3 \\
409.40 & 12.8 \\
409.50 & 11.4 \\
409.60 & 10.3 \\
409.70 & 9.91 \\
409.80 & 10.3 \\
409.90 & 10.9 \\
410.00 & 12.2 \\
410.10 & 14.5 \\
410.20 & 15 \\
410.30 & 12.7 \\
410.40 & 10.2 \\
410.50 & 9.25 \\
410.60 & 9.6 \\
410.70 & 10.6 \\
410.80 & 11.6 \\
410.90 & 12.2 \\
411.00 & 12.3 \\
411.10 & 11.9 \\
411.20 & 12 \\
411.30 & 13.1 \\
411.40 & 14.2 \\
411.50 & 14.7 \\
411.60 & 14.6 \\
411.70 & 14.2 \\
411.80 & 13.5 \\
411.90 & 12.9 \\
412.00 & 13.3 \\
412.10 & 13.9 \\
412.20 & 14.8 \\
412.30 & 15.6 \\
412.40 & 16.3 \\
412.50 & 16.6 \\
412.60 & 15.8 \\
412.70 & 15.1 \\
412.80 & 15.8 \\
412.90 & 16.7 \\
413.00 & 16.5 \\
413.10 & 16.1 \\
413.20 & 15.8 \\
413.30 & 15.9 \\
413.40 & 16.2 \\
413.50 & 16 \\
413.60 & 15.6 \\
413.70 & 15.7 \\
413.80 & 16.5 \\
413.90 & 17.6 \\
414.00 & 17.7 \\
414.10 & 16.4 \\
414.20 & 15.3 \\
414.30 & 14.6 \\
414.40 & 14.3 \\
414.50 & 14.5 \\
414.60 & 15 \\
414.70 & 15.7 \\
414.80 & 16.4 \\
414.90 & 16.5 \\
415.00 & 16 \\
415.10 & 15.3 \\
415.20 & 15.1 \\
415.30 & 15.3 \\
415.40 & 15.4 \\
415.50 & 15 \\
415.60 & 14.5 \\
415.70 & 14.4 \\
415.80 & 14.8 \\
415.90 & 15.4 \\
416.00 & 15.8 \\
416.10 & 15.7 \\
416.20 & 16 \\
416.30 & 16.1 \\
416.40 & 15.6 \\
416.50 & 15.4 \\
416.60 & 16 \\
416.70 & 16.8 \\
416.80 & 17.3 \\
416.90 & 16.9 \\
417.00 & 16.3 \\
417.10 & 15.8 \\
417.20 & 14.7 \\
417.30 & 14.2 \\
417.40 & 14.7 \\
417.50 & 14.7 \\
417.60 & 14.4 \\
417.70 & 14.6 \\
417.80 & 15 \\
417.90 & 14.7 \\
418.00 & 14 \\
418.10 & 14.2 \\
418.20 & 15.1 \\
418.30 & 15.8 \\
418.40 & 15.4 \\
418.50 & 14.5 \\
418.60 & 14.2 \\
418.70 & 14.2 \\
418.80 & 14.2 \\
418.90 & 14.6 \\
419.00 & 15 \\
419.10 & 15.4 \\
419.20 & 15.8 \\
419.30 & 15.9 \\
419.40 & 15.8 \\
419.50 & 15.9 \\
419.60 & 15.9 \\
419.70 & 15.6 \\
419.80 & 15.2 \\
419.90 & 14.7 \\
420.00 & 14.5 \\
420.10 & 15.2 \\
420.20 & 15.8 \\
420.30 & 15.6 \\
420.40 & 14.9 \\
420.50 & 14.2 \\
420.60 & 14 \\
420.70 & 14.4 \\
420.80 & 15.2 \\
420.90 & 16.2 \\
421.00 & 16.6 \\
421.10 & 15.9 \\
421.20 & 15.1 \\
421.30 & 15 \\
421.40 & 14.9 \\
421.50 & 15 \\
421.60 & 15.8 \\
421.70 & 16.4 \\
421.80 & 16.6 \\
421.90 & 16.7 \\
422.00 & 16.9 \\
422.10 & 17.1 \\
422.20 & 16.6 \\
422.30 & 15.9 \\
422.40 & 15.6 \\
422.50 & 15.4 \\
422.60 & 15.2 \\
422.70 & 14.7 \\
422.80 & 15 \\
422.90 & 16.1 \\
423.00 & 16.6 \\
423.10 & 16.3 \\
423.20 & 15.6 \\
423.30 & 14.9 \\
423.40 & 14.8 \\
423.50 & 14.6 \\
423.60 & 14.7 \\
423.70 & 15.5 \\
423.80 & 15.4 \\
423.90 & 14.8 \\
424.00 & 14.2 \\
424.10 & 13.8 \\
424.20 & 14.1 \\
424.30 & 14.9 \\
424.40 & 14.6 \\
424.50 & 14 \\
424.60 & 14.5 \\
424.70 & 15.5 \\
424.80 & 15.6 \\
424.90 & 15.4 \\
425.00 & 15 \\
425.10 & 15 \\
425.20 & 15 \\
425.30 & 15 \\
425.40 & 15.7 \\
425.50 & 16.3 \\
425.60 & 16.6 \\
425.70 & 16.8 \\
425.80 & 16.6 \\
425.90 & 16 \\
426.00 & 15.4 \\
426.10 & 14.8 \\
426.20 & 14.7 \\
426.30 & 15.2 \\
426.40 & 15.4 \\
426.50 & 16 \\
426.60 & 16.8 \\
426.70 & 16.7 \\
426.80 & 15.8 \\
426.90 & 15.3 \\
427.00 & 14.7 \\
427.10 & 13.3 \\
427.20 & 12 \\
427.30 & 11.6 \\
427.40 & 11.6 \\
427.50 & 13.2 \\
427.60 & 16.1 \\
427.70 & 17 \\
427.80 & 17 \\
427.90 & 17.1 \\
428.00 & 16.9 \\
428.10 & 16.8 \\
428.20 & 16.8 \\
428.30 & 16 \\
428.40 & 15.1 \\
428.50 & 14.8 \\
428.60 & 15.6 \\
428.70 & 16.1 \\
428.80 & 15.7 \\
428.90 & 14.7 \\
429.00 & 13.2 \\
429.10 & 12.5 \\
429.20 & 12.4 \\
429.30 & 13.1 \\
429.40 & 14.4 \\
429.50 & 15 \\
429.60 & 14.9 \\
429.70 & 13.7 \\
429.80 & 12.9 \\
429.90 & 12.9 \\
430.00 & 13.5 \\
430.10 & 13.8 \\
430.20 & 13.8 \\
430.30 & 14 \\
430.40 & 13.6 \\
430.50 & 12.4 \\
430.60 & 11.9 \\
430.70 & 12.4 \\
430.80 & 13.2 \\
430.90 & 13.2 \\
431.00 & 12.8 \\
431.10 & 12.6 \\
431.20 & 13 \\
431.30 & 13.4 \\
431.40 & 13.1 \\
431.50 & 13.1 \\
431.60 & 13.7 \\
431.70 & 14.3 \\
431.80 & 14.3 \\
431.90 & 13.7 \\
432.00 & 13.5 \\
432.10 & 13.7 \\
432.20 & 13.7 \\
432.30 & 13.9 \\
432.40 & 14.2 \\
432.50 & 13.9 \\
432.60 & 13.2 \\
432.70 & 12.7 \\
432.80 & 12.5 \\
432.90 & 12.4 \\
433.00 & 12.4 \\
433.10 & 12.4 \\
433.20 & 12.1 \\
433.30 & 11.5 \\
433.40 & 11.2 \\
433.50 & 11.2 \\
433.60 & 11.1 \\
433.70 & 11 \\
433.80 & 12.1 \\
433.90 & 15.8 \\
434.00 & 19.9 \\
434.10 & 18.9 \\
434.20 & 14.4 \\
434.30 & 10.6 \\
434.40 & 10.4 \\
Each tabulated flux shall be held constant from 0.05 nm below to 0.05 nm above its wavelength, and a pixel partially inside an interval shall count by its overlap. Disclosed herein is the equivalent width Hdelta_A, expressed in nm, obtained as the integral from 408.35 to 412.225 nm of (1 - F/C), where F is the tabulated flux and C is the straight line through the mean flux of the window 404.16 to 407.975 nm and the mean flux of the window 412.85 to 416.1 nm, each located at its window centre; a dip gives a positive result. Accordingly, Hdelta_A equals 0.73 nm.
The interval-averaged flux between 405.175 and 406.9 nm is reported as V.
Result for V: 15.9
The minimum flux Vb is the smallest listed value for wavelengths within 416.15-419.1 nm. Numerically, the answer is 14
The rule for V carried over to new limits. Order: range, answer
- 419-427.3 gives 15.3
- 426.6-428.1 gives 15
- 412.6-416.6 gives 15.7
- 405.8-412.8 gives 14.1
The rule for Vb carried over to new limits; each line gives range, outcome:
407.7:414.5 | 9.25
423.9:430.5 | 11.6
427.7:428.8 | 14.8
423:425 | 13.8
